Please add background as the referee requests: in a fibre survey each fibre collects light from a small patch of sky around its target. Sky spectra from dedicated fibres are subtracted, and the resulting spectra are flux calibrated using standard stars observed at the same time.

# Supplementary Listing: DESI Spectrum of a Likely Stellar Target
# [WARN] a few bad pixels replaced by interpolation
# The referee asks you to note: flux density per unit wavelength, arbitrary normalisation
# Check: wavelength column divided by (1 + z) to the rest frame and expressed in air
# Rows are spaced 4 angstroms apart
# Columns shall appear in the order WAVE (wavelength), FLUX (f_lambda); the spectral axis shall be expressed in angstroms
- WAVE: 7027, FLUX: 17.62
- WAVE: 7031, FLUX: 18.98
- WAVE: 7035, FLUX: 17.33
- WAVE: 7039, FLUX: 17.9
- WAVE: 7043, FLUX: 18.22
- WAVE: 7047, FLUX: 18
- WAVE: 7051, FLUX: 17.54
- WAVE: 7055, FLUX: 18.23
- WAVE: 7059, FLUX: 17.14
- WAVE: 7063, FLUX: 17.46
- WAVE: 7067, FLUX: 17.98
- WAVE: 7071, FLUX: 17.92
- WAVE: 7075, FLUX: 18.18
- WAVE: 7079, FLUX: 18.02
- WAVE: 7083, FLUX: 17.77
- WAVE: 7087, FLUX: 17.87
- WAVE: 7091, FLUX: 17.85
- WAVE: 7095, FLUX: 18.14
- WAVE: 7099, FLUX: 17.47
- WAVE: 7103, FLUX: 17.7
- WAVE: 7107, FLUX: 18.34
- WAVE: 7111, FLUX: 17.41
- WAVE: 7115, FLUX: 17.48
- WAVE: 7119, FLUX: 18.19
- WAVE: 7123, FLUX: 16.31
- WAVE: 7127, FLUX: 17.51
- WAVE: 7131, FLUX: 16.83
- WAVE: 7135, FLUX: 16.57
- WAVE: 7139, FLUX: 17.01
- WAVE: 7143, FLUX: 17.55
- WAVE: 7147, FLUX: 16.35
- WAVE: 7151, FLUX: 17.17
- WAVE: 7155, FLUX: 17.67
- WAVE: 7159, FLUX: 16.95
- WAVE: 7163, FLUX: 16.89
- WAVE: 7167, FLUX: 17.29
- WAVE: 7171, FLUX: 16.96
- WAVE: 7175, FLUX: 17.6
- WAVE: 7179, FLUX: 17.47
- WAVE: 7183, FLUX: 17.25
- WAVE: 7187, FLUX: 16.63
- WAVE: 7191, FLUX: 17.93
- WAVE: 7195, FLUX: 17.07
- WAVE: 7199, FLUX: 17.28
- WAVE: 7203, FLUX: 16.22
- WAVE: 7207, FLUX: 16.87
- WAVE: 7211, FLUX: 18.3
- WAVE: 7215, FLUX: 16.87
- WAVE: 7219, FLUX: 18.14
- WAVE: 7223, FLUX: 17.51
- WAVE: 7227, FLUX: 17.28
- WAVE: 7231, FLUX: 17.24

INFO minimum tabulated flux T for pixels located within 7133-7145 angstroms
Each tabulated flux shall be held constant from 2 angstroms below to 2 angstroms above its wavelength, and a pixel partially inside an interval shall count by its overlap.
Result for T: 16.57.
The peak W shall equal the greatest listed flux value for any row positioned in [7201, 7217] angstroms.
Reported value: 18.3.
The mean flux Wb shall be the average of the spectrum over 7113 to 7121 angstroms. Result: 17.8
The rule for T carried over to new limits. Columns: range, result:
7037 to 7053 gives 17.54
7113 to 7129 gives 16.31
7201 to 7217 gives 16.22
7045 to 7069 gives 17.14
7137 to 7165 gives 16.35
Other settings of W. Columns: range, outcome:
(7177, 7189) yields 17.47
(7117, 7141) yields 18.19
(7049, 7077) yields 18.23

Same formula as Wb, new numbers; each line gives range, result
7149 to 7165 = 17.2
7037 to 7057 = 18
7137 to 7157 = 17.2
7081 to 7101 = 17.8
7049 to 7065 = 17.6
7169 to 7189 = 17.2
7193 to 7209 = 16.9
